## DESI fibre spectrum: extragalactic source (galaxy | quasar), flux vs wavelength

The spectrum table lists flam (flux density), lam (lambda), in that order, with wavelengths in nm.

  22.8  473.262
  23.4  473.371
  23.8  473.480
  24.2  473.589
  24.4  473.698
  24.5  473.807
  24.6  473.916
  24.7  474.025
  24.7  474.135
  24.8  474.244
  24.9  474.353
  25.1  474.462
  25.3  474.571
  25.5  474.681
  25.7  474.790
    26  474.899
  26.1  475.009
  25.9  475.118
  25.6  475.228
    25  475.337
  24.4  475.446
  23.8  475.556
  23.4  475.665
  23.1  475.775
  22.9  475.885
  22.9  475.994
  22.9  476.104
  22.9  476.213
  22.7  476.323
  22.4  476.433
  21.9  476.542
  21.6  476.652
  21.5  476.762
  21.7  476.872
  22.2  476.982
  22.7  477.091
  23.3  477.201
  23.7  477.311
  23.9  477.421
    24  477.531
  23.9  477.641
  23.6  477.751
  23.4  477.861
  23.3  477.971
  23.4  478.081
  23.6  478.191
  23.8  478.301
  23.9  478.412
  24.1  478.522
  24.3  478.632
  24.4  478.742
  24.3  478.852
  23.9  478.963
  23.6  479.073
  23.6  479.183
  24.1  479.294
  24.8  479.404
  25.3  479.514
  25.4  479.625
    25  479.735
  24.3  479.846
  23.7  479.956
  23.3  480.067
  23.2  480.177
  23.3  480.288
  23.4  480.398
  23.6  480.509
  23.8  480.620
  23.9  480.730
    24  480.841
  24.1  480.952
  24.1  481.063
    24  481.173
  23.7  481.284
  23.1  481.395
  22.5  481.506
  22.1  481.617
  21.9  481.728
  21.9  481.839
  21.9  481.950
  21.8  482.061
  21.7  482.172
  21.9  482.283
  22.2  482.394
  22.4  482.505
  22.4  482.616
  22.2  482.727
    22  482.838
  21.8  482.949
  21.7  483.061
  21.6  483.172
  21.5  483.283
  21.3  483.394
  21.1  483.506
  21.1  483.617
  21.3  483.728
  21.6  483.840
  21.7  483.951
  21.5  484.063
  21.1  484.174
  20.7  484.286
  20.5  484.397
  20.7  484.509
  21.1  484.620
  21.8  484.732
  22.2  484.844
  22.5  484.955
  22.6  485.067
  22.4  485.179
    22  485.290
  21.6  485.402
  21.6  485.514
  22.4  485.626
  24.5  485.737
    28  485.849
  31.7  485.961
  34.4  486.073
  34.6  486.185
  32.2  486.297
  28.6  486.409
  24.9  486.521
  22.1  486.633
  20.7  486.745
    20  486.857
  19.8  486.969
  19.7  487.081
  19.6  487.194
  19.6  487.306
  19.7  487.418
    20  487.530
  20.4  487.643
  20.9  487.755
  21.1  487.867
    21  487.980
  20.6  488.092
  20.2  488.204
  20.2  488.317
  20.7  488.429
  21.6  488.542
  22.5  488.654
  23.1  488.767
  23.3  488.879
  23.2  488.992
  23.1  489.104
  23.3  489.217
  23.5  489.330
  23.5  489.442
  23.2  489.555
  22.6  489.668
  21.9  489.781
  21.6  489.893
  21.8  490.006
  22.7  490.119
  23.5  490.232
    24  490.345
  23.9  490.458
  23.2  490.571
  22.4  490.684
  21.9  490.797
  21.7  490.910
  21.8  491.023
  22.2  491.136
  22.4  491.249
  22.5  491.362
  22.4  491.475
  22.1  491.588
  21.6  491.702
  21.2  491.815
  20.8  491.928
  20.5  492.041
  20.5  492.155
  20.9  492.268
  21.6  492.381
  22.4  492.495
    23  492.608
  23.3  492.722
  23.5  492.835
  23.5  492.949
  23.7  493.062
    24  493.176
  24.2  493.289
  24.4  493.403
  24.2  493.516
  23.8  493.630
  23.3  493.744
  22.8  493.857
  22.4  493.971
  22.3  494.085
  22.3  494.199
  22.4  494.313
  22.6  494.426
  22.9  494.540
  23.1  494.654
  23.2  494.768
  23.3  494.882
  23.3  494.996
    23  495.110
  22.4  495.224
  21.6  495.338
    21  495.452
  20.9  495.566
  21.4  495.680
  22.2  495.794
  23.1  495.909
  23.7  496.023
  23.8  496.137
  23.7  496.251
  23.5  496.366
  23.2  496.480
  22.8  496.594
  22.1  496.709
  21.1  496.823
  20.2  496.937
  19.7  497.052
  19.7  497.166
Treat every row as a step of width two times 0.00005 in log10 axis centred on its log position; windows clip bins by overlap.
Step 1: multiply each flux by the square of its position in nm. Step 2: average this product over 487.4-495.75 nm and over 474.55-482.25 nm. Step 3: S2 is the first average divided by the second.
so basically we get 1.0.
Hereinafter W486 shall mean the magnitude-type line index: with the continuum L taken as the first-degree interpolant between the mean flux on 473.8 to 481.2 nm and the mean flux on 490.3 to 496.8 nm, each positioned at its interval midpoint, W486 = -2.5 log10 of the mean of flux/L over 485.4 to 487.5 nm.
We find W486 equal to -0.06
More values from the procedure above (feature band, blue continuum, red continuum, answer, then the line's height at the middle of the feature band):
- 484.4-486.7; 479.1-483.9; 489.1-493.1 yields -0.105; 22.7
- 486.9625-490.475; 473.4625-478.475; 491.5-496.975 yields 0.059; 23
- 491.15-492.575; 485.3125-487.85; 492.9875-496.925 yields 0.078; 23.2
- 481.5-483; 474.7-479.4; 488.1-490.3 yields 0.052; 23.1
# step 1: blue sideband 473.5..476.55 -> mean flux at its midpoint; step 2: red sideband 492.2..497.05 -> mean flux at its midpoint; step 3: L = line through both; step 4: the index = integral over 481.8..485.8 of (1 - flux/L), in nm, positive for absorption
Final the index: 0.307 nm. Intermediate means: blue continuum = 24.3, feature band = 21.8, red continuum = 22.7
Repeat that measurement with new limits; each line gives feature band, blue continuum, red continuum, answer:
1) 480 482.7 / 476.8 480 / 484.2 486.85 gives 0.13 nm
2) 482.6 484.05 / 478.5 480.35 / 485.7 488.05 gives 0.15 nm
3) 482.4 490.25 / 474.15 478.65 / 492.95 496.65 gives 0.27 nm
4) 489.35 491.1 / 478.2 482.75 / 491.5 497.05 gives 0.01 nm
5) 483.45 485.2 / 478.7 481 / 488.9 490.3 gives 0.15 nm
